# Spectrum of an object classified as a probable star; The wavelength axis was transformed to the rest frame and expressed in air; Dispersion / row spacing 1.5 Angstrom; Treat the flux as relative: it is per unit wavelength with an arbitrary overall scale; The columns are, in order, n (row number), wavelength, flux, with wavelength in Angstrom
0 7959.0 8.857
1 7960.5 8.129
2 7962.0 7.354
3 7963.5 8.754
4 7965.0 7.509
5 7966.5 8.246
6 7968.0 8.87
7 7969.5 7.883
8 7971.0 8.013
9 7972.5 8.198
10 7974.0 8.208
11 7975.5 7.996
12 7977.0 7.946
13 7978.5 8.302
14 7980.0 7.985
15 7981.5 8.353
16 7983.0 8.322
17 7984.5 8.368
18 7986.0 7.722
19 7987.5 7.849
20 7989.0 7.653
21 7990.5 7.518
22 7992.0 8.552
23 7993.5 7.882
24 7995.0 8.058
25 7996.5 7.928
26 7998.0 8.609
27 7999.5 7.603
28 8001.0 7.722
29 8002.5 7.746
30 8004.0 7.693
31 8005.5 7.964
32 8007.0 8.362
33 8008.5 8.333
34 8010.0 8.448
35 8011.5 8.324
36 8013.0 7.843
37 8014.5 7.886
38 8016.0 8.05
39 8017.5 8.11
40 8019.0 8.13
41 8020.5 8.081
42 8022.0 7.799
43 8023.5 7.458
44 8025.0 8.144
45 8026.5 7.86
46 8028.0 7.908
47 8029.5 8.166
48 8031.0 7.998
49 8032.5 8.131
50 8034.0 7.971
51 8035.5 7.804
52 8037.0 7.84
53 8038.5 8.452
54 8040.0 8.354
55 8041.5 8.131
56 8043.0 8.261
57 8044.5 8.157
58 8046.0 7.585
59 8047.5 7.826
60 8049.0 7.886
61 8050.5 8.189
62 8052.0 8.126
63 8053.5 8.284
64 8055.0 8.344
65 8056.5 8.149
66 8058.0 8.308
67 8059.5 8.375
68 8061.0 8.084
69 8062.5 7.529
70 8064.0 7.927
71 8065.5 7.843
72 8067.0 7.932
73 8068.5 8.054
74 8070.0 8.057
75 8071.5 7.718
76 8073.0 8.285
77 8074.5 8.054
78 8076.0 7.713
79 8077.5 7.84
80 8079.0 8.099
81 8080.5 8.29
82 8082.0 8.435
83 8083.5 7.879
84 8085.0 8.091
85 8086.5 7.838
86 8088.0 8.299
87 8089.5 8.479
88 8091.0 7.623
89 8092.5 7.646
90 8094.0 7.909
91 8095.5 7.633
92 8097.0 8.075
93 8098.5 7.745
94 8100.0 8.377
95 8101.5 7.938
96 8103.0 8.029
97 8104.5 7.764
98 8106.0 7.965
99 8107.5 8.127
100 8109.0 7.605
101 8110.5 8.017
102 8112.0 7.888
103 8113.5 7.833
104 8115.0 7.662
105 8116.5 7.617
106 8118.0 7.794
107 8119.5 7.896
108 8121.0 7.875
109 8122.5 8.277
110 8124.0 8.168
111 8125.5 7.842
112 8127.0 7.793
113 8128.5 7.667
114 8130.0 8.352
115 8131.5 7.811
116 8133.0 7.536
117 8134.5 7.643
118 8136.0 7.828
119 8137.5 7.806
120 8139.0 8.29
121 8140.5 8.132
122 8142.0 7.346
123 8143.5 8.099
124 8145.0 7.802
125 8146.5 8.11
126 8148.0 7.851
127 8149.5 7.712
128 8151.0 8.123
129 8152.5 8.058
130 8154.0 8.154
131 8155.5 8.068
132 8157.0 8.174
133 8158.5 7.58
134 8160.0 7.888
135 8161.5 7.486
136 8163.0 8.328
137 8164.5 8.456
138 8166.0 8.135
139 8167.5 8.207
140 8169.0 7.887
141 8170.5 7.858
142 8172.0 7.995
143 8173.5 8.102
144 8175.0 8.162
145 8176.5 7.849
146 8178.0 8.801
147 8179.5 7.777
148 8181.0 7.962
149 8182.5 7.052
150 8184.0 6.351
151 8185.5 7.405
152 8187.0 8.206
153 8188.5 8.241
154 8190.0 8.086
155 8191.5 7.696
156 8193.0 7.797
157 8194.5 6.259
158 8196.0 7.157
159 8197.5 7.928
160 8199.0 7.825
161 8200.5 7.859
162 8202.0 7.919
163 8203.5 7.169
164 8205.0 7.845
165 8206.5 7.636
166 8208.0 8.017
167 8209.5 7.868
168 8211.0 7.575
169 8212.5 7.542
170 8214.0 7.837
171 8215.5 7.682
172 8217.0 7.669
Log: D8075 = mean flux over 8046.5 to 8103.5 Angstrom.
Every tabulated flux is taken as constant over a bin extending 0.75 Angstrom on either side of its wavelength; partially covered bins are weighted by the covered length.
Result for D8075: 8.02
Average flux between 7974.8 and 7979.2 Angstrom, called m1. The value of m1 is 8.08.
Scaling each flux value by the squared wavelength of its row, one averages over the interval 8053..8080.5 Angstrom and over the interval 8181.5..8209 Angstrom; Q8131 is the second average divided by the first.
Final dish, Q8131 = 0.97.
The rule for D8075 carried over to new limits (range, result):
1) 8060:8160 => 7.94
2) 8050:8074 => 8.07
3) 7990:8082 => 8.03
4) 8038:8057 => 8.13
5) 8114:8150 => 7.87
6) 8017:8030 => 7.95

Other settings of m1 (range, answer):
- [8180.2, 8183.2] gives 7.52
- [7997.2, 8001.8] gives 7.97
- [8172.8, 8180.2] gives 8.14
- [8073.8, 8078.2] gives 7.87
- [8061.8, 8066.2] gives 7.77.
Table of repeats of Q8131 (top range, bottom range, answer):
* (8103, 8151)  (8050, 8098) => 0.99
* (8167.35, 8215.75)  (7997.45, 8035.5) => 1.01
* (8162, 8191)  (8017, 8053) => 1.02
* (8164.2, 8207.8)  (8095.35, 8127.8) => 1.00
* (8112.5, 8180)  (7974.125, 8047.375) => 1.02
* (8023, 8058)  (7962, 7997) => 1.01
